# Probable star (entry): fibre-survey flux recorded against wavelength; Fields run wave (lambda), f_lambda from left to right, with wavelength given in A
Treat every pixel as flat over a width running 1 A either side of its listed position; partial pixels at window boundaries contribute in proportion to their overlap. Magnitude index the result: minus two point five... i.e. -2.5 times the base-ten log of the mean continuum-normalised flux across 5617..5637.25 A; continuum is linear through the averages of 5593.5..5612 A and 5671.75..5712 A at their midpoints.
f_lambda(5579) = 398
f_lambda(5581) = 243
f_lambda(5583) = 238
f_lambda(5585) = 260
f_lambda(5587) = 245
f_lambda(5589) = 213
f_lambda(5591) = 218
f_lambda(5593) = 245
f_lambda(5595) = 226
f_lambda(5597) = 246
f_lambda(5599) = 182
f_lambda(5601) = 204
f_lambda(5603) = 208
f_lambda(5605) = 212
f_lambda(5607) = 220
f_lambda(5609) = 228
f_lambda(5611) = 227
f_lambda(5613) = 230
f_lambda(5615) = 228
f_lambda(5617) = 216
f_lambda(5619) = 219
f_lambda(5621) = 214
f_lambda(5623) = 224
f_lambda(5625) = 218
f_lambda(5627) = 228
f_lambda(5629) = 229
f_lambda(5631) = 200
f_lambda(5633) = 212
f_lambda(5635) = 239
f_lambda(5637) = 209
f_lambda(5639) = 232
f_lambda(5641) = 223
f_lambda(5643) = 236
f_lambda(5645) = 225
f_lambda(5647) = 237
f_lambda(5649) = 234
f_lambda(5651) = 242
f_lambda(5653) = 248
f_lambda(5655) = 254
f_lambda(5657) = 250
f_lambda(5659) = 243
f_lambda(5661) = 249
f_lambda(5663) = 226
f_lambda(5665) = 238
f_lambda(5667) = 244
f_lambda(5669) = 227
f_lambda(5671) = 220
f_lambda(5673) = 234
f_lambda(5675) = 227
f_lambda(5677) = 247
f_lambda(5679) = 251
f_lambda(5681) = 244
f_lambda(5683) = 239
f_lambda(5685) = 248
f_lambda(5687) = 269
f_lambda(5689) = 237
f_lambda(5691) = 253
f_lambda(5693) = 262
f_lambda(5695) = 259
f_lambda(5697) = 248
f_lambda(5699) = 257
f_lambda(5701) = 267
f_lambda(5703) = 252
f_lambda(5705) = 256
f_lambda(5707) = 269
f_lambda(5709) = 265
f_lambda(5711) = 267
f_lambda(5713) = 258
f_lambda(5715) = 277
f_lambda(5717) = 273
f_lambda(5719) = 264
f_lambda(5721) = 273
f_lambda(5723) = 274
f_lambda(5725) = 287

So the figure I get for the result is 0.04 mag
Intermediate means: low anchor 218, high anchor 252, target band 219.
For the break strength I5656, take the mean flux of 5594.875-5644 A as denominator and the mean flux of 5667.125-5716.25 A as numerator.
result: 1.14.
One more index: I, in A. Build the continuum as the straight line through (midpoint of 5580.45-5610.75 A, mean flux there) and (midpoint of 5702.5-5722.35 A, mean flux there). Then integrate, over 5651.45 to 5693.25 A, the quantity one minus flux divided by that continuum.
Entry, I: 1.50 A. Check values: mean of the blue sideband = 226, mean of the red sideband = 266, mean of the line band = 243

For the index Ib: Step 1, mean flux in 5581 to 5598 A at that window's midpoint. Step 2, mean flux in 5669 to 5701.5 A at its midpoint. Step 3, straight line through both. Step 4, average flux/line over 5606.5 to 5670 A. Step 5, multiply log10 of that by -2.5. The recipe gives 0.06 mag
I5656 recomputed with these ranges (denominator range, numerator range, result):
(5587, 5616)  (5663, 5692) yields 1.09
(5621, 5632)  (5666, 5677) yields 1.06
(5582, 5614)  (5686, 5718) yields 1.16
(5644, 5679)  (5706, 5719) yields 1.12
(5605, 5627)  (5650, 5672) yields 1.08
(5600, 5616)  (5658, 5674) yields 1.07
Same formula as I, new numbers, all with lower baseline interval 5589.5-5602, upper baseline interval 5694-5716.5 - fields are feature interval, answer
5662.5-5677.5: 0.9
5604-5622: 0.4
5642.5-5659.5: 0.0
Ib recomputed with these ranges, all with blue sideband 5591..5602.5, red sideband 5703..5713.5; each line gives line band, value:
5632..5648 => 0.05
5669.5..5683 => 0.06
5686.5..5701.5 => 0.00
